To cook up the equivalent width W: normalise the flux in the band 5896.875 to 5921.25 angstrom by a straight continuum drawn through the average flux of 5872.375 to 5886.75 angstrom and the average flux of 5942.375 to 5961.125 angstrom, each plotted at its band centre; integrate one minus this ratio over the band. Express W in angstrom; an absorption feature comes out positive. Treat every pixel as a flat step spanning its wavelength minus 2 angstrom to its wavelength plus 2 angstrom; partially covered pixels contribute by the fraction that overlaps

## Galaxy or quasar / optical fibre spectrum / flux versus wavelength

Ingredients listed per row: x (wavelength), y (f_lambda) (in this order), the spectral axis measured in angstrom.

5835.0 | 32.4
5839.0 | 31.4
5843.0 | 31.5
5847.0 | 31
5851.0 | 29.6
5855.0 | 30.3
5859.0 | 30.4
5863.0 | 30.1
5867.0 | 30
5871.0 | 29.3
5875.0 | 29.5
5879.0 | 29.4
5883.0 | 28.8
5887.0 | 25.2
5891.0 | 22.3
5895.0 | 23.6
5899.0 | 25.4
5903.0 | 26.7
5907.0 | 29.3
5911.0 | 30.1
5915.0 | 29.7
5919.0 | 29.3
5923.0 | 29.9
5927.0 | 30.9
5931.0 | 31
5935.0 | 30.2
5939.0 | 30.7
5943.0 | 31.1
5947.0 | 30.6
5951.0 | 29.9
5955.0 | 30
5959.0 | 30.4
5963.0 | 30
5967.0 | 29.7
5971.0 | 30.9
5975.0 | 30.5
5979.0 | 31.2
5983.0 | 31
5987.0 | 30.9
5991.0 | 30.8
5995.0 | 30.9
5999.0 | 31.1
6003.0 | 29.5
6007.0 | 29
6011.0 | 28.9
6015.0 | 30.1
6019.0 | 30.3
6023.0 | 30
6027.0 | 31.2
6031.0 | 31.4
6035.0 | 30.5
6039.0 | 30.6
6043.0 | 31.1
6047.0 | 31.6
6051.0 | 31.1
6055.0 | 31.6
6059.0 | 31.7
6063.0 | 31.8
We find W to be 0.8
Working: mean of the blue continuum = 28.7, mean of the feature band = 28.4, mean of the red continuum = 30.3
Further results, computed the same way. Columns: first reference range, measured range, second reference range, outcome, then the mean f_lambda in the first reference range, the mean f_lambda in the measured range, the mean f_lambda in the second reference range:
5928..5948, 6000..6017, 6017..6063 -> 0.81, 30.7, 29.5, 31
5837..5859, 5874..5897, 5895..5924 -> 2.28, 30.7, 26.3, 28.2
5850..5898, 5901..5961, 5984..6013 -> -1.89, 28.1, 30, 30.2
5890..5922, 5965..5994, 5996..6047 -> -1.46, 27.3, 30.7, 30.4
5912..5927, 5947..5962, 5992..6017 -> -0.14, 29.8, 30.2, 30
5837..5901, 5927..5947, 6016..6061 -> -0.80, 28.6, 30.8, 31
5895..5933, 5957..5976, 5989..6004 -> -0.19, 28.9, 30.3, 30.6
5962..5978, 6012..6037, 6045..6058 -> 0.46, 30.3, 30.5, 31.5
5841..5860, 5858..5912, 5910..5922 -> 4.19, 30.6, 27.8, 29.7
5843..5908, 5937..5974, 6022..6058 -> -0.93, 28.3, 30.4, 31.1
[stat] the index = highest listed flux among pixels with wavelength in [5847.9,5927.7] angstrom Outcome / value 30.9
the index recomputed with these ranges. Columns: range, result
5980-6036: 31.4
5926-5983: 31.2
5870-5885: 29.5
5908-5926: 30.1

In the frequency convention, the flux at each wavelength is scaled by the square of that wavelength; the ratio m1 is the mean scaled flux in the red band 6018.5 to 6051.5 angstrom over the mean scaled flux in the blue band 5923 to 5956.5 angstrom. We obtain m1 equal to 1.0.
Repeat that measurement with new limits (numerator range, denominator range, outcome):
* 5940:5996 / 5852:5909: 1.13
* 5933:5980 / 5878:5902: 1.21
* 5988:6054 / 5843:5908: 1.13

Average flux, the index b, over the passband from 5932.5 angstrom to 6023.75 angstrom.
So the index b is 30.3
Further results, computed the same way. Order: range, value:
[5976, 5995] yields 30.9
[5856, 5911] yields 27.8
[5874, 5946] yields 28.5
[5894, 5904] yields 25.2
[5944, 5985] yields 30.4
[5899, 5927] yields 29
